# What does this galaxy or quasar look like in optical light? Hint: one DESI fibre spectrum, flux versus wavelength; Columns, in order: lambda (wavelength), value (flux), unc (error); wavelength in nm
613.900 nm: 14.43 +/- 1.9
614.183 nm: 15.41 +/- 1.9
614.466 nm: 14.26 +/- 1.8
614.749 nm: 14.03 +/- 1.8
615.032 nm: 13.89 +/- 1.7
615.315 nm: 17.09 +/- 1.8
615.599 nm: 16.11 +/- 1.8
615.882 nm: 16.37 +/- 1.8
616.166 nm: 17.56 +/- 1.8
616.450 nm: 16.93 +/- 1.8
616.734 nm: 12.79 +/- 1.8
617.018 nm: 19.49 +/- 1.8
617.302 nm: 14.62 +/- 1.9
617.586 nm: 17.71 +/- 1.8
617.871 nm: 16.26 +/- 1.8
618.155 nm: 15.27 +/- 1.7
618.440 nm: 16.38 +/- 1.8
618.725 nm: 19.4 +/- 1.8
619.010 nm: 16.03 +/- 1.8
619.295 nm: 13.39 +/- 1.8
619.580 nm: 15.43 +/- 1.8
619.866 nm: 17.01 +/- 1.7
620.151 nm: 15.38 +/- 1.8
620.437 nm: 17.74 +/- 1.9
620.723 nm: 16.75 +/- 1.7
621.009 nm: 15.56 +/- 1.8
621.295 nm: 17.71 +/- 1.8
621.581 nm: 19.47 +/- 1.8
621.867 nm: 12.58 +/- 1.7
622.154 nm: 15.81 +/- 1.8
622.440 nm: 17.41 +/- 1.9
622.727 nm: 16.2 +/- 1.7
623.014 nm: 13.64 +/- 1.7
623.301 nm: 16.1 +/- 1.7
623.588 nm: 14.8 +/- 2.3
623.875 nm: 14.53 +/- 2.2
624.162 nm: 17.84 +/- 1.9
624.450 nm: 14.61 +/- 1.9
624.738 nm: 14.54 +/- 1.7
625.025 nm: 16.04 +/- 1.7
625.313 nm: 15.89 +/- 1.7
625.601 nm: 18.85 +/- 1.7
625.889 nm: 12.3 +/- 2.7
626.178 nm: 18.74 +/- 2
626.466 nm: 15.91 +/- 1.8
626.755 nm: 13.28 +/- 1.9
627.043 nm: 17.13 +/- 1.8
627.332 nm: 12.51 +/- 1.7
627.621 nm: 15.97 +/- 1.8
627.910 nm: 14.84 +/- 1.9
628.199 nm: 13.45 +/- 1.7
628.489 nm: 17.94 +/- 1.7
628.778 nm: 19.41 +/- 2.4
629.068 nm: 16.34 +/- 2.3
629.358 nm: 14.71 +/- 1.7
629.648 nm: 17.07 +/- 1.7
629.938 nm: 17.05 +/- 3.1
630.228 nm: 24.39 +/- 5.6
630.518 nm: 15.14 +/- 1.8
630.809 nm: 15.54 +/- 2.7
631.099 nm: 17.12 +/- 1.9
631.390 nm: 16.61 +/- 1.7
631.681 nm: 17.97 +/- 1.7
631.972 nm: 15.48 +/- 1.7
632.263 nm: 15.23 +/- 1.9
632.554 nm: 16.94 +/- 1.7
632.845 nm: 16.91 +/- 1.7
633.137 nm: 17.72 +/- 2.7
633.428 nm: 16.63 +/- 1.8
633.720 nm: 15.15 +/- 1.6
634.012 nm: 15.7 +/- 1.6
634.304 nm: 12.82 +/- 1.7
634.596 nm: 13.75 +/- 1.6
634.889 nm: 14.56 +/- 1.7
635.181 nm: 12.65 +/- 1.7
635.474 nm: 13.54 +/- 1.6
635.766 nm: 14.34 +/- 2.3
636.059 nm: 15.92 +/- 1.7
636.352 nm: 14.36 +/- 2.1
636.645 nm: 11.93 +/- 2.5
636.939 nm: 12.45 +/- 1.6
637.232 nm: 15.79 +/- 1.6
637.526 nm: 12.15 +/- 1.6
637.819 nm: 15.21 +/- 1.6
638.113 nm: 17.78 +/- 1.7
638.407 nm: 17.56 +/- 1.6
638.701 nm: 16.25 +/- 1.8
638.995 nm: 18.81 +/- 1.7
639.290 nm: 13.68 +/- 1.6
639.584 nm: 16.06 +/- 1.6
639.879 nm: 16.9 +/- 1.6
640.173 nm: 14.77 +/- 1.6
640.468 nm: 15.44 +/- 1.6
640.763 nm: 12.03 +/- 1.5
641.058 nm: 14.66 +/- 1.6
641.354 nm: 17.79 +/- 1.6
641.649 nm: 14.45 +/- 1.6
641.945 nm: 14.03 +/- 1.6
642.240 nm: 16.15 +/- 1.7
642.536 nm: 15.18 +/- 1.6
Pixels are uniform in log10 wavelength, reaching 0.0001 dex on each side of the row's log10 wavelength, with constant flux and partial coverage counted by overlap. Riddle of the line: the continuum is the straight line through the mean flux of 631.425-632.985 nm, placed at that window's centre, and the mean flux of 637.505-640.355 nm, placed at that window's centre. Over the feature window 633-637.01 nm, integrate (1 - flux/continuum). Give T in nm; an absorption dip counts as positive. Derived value 0.471 nm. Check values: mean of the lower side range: 16.5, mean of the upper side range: 16.1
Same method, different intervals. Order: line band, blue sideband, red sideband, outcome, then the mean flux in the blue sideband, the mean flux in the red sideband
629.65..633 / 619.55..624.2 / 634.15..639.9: -0.40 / 16.1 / 14.8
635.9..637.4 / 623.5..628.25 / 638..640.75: 0.18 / 15.4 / 16.1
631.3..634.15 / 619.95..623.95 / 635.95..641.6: -0.17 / 16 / 15.2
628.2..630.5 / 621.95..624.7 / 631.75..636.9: -0.37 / 15.5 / 14.9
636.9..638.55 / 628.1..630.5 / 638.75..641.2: 0.05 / 17.5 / 15.3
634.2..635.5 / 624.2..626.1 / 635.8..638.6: 0.13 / 15.6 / 14.8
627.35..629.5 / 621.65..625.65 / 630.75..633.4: 0.04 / 15.6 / 16.7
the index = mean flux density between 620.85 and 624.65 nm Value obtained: 15.8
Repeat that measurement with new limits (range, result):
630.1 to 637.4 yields 15.5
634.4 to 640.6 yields 14.9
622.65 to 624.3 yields 15.5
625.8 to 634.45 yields 16.2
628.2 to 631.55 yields 17.2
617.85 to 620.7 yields 16.2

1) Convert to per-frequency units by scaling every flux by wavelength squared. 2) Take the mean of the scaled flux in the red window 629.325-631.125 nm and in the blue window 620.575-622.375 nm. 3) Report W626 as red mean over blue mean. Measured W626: 1.1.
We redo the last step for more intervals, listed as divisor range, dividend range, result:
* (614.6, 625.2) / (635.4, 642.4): 1.00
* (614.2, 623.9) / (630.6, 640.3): 1.01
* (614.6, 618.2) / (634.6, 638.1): 0.93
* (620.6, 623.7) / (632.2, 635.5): 0.98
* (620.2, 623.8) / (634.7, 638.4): 0.93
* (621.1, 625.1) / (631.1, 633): 1.08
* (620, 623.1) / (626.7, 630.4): 1.04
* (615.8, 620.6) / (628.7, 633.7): 1.08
